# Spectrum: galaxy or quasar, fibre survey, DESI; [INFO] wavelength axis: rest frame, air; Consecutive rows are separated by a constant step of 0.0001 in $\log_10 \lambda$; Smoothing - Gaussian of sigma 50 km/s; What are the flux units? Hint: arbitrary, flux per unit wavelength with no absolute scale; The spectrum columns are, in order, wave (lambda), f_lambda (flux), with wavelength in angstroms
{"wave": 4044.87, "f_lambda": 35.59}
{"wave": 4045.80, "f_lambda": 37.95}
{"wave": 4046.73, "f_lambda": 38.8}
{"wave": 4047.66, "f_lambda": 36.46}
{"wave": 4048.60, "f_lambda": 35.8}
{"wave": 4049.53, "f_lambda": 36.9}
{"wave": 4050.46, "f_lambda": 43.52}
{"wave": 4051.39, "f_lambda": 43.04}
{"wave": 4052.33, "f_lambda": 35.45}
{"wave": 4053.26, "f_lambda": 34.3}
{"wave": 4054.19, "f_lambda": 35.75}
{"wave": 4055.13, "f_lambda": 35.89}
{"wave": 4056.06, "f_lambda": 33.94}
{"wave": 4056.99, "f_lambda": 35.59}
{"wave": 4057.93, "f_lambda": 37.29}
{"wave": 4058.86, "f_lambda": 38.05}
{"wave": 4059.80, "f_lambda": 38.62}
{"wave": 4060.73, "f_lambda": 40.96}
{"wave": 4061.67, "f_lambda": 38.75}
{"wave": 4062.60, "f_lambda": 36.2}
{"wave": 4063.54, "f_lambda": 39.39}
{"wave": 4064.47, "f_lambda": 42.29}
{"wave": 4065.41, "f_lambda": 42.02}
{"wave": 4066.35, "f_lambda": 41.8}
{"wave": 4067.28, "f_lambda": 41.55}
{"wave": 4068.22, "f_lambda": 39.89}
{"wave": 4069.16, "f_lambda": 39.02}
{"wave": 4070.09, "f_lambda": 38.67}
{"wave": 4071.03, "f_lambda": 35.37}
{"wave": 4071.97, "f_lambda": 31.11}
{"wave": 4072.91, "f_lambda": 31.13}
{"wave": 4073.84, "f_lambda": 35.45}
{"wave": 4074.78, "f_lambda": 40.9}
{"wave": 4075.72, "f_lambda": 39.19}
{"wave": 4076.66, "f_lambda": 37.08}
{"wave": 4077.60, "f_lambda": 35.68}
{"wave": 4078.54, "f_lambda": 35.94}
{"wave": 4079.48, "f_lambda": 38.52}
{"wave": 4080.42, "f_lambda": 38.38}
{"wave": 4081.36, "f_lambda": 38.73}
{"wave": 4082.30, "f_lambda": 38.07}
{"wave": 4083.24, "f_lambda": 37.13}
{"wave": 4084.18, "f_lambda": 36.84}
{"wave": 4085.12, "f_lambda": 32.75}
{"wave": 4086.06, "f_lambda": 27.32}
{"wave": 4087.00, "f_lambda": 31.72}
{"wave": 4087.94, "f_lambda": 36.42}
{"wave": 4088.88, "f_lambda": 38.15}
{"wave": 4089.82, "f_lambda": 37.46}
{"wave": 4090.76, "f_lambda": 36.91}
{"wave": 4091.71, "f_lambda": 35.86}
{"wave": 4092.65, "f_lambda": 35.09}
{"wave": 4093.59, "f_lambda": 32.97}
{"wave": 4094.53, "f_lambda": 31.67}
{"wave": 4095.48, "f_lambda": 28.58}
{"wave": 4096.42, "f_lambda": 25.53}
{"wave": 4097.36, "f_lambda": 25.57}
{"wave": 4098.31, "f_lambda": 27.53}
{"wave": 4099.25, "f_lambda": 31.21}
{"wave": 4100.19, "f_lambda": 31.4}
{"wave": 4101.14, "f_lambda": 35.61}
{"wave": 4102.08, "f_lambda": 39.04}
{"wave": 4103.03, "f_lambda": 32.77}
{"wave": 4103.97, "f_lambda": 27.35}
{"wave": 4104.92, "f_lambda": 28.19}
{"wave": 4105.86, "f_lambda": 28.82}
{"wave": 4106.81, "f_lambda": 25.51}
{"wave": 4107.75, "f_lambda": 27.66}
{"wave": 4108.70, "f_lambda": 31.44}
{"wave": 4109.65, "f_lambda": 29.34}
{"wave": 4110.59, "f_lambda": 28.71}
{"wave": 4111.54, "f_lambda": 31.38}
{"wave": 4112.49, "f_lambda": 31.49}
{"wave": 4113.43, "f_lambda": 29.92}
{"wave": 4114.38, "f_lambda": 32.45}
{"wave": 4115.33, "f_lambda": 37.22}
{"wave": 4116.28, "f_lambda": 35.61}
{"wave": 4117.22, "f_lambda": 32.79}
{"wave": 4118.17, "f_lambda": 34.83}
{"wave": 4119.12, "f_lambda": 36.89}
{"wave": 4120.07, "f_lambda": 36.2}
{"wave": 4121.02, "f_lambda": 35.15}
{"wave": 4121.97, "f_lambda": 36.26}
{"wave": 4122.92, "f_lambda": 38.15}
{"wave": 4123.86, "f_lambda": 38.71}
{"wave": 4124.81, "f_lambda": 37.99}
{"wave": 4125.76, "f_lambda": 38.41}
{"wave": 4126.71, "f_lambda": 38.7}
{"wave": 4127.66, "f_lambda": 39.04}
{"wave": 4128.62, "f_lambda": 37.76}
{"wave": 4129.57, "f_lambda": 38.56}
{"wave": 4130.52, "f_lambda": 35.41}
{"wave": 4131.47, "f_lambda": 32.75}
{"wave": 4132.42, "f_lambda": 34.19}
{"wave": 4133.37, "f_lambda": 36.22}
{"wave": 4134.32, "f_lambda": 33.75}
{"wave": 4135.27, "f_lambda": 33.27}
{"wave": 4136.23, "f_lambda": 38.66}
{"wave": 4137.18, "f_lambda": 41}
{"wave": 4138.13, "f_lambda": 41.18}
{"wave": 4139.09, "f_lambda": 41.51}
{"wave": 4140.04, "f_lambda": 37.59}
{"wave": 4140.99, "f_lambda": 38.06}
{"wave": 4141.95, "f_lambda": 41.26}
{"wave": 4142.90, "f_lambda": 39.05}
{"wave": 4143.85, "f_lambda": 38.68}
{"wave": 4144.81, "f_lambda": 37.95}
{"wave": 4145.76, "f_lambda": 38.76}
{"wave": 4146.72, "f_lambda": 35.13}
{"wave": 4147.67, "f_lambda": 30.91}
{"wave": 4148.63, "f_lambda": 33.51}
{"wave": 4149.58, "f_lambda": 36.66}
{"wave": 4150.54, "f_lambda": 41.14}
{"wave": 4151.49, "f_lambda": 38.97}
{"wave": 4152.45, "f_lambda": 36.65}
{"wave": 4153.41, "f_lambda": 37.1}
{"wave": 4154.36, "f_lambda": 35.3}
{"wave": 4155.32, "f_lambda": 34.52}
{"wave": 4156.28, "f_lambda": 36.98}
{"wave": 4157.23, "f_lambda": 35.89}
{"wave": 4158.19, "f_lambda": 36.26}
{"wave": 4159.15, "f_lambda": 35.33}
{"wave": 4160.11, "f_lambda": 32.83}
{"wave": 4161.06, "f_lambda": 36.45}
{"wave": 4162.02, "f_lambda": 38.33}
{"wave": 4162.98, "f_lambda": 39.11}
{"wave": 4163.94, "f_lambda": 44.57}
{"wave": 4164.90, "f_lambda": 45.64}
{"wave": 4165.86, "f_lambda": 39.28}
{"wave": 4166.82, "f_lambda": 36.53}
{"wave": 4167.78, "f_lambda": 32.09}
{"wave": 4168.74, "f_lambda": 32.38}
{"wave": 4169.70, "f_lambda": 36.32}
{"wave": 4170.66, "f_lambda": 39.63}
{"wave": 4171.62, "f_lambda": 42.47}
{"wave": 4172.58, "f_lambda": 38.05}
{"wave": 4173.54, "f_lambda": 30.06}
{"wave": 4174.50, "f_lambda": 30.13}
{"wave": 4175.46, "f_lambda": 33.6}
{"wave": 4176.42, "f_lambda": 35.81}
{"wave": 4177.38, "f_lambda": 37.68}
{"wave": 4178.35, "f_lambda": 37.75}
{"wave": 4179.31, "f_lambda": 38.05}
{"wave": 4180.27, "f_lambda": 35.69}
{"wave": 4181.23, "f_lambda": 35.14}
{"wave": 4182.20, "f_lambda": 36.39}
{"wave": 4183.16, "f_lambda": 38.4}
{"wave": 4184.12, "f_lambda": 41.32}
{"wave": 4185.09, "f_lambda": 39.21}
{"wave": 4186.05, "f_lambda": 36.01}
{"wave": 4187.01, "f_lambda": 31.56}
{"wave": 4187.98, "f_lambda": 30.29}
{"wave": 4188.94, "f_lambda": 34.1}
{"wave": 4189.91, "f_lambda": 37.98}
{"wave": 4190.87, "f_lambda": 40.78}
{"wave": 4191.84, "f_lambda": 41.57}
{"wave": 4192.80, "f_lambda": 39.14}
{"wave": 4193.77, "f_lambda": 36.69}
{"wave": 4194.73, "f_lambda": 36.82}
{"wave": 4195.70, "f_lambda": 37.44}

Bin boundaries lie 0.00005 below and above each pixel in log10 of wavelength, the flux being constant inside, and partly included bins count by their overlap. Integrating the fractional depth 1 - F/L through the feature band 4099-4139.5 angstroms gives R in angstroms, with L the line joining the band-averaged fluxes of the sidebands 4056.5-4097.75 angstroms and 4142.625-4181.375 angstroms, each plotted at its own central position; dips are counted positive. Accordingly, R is 2.2 angstroms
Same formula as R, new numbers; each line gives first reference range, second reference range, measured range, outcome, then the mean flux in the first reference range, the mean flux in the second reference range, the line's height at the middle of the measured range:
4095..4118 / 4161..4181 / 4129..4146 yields -1.9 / 30.7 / 37.1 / 33.8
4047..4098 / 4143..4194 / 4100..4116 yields 2.4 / 36.4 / 36.8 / 36.6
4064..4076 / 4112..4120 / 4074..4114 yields 3.4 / 38.3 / 34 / 36.1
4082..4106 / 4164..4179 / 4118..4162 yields -2.4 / 32.7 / 36.7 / 35.1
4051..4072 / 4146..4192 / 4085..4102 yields 2.4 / 38.2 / 36.6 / 37.7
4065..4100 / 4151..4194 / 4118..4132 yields -0.4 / 35.3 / 36.8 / 36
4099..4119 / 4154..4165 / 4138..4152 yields -0.9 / 31.7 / 37.3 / 35.7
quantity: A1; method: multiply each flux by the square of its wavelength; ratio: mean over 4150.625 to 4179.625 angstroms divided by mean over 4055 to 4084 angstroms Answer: 1.02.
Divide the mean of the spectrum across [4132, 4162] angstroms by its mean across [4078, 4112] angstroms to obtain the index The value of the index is 1.13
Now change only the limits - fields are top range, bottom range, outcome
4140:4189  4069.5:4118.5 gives 1.10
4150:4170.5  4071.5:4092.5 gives 1.04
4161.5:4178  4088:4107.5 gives 1.17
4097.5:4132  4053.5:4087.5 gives 0.90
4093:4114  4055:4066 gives 0.79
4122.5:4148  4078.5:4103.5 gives 1.11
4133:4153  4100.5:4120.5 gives 1.17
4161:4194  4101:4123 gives 1.14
